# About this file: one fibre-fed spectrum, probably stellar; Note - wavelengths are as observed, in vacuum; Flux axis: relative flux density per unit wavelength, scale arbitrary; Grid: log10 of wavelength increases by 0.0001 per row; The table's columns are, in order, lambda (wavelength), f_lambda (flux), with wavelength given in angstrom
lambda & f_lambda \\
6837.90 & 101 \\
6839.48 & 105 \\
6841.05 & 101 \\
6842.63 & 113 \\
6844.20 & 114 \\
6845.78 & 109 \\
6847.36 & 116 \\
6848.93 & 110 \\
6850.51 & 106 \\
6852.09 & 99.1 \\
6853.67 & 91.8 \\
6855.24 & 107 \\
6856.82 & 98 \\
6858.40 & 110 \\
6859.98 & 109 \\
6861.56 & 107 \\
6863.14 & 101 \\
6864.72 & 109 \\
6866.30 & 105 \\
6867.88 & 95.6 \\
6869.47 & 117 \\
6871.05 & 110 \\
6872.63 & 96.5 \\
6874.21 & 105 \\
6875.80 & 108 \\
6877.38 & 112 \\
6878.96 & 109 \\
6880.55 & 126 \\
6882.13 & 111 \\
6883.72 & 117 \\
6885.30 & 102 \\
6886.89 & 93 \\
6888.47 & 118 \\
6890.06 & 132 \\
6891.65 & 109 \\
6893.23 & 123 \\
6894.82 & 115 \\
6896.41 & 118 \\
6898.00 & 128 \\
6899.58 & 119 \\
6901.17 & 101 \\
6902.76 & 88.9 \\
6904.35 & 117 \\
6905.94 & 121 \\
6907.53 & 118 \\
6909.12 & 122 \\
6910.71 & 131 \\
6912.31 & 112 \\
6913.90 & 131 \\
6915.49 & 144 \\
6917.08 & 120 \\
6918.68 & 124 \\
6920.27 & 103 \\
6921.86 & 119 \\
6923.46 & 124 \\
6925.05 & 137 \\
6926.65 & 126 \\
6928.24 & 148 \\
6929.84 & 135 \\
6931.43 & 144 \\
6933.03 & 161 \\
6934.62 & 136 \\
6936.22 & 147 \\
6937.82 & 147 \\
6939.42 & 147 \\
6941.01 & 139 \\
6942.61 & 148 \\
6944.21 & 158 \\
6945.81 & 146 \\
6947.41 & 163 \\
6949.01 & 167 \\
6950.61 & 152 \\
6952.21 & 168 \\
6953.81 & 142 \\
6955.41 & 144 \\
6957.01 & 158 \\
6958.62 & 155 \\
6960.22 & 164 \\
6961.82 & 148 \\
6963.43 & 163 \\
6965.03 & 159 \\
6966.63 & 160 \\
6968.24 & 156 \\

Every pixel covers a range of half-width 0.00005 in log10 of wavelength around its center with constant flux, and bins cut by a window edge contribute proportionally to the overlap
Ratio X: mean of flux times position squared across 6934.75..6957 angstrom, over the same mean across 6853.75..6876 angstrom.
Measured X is 1.47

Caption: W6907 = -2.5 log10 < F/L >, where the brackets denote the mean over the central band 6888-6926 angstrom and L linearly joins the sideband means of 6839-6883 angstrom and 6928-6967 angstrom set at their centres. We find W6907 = 0.096 mag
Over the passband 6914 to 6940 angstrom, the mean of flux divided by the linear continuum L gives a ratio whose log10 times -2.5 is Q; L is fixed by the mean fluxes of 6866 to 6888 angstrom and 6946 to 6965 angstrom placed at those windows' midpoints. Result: 0.03 mag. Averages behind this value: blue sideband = 108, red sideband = 156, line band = 135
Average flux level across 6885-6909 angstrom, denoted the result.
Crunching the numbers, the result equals 114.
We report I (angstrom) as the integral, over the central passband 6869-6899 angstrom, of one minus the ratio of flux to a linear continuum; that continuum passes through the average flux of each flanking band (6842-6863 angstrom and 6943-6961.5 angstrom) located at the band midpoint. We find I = 2.2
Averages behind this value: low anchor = 107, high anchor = 156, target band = 113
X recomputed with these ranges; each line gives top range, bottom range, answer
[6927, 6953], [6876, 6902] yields 1.33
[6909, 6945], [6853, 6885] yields 1.28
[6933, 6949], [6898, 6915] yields 1.29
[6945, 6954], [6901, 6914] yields 1.38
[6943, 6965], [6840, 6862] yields 1.51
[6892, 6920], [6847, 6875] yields 1.15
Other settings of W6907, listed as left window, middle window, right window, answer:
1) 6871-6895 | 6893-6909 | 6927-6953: 0.079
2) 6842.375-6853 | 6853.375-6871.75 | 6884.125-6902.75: 0.052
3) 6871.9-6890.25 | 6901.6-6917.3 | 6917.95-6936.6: 0.040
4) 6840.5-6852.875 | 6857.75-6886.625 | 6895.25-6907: 0.028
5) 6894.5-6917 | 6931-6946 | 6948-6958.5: -0.026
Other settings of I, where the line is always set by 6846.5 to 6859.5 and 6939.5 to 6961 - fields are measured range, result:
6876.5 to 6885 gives 0.3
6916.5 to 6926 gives 1.2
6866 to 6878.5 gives 0.9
